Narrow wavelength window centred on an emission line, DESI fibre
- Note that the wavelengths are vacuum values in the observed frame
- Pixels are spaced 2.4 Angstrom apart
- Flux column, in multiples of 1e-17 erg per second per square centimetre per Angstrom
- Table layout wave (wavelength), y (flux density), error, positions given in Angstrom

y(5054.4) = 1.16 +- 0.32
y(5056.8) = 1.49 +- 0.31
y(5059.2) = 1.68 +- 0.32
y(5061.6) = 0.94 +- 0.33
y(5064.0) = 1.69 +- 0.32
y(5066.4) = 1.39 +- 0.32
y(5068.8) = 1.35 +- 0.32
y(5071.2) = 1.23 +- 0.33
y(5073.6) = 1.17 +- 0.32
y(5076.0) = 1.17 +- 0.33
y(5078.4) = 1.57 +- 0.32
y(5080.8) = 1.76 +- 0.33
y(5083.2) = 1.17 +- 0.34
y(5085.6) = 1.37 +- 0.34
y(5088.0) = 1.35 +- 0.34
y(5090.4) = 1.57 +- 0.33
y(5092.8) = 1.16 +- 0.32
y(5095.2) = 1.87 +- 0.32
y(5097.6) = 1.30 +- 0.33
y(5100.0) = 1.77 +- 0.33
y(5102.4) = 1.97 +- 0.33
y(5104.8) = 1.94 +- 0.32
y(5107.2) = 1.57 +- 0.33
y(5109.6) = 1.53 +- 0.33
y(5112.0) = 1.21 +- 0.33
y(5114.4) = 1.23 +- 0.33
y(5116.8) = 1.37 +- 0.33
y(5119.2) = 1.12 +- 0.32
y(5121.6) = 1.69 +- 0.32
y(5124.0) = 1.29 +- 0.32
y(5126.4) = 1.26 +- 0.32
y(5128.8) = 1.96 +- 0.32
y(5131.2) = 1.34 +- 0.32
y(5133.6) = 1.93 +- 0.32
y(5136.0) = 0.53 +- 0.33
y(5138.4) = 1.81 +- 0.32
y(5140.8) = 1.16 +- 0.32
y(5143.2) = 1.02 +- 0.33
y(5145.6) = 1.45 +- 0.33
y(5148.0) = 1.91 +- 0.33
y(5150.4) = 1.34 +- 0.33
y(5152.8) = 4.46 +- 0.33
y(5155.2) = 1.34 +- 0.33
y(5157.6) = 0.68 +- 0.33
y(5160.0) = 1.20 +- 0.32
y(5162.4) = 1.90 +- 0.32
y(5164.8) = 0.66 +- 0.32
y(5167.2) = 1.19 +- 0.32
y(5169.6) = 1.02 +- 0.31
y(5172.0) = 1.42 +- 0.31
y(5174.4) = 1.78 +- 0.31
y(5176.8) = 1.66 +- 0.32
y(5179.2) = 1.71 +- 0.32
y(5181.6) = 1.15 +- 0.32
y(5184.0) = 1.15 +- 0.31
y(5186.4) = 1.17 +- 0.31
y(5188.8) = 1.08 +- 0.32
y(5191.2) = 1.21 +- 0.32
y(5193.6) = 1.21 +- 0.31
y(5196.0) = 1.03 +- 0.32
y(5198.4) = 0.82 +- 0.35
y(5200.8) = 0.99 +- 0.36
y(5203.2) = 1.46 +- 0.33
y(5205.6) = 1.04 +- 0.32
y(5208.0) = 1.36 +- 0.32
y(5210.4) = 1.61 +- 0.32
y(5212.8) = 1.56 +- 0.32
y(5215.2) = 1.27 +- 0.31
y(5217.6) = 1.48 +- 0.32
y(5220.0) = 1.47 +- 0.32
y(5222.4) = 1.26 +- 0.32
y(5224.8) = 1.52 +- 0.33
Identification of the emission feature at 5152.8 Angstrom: [O III] 5007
